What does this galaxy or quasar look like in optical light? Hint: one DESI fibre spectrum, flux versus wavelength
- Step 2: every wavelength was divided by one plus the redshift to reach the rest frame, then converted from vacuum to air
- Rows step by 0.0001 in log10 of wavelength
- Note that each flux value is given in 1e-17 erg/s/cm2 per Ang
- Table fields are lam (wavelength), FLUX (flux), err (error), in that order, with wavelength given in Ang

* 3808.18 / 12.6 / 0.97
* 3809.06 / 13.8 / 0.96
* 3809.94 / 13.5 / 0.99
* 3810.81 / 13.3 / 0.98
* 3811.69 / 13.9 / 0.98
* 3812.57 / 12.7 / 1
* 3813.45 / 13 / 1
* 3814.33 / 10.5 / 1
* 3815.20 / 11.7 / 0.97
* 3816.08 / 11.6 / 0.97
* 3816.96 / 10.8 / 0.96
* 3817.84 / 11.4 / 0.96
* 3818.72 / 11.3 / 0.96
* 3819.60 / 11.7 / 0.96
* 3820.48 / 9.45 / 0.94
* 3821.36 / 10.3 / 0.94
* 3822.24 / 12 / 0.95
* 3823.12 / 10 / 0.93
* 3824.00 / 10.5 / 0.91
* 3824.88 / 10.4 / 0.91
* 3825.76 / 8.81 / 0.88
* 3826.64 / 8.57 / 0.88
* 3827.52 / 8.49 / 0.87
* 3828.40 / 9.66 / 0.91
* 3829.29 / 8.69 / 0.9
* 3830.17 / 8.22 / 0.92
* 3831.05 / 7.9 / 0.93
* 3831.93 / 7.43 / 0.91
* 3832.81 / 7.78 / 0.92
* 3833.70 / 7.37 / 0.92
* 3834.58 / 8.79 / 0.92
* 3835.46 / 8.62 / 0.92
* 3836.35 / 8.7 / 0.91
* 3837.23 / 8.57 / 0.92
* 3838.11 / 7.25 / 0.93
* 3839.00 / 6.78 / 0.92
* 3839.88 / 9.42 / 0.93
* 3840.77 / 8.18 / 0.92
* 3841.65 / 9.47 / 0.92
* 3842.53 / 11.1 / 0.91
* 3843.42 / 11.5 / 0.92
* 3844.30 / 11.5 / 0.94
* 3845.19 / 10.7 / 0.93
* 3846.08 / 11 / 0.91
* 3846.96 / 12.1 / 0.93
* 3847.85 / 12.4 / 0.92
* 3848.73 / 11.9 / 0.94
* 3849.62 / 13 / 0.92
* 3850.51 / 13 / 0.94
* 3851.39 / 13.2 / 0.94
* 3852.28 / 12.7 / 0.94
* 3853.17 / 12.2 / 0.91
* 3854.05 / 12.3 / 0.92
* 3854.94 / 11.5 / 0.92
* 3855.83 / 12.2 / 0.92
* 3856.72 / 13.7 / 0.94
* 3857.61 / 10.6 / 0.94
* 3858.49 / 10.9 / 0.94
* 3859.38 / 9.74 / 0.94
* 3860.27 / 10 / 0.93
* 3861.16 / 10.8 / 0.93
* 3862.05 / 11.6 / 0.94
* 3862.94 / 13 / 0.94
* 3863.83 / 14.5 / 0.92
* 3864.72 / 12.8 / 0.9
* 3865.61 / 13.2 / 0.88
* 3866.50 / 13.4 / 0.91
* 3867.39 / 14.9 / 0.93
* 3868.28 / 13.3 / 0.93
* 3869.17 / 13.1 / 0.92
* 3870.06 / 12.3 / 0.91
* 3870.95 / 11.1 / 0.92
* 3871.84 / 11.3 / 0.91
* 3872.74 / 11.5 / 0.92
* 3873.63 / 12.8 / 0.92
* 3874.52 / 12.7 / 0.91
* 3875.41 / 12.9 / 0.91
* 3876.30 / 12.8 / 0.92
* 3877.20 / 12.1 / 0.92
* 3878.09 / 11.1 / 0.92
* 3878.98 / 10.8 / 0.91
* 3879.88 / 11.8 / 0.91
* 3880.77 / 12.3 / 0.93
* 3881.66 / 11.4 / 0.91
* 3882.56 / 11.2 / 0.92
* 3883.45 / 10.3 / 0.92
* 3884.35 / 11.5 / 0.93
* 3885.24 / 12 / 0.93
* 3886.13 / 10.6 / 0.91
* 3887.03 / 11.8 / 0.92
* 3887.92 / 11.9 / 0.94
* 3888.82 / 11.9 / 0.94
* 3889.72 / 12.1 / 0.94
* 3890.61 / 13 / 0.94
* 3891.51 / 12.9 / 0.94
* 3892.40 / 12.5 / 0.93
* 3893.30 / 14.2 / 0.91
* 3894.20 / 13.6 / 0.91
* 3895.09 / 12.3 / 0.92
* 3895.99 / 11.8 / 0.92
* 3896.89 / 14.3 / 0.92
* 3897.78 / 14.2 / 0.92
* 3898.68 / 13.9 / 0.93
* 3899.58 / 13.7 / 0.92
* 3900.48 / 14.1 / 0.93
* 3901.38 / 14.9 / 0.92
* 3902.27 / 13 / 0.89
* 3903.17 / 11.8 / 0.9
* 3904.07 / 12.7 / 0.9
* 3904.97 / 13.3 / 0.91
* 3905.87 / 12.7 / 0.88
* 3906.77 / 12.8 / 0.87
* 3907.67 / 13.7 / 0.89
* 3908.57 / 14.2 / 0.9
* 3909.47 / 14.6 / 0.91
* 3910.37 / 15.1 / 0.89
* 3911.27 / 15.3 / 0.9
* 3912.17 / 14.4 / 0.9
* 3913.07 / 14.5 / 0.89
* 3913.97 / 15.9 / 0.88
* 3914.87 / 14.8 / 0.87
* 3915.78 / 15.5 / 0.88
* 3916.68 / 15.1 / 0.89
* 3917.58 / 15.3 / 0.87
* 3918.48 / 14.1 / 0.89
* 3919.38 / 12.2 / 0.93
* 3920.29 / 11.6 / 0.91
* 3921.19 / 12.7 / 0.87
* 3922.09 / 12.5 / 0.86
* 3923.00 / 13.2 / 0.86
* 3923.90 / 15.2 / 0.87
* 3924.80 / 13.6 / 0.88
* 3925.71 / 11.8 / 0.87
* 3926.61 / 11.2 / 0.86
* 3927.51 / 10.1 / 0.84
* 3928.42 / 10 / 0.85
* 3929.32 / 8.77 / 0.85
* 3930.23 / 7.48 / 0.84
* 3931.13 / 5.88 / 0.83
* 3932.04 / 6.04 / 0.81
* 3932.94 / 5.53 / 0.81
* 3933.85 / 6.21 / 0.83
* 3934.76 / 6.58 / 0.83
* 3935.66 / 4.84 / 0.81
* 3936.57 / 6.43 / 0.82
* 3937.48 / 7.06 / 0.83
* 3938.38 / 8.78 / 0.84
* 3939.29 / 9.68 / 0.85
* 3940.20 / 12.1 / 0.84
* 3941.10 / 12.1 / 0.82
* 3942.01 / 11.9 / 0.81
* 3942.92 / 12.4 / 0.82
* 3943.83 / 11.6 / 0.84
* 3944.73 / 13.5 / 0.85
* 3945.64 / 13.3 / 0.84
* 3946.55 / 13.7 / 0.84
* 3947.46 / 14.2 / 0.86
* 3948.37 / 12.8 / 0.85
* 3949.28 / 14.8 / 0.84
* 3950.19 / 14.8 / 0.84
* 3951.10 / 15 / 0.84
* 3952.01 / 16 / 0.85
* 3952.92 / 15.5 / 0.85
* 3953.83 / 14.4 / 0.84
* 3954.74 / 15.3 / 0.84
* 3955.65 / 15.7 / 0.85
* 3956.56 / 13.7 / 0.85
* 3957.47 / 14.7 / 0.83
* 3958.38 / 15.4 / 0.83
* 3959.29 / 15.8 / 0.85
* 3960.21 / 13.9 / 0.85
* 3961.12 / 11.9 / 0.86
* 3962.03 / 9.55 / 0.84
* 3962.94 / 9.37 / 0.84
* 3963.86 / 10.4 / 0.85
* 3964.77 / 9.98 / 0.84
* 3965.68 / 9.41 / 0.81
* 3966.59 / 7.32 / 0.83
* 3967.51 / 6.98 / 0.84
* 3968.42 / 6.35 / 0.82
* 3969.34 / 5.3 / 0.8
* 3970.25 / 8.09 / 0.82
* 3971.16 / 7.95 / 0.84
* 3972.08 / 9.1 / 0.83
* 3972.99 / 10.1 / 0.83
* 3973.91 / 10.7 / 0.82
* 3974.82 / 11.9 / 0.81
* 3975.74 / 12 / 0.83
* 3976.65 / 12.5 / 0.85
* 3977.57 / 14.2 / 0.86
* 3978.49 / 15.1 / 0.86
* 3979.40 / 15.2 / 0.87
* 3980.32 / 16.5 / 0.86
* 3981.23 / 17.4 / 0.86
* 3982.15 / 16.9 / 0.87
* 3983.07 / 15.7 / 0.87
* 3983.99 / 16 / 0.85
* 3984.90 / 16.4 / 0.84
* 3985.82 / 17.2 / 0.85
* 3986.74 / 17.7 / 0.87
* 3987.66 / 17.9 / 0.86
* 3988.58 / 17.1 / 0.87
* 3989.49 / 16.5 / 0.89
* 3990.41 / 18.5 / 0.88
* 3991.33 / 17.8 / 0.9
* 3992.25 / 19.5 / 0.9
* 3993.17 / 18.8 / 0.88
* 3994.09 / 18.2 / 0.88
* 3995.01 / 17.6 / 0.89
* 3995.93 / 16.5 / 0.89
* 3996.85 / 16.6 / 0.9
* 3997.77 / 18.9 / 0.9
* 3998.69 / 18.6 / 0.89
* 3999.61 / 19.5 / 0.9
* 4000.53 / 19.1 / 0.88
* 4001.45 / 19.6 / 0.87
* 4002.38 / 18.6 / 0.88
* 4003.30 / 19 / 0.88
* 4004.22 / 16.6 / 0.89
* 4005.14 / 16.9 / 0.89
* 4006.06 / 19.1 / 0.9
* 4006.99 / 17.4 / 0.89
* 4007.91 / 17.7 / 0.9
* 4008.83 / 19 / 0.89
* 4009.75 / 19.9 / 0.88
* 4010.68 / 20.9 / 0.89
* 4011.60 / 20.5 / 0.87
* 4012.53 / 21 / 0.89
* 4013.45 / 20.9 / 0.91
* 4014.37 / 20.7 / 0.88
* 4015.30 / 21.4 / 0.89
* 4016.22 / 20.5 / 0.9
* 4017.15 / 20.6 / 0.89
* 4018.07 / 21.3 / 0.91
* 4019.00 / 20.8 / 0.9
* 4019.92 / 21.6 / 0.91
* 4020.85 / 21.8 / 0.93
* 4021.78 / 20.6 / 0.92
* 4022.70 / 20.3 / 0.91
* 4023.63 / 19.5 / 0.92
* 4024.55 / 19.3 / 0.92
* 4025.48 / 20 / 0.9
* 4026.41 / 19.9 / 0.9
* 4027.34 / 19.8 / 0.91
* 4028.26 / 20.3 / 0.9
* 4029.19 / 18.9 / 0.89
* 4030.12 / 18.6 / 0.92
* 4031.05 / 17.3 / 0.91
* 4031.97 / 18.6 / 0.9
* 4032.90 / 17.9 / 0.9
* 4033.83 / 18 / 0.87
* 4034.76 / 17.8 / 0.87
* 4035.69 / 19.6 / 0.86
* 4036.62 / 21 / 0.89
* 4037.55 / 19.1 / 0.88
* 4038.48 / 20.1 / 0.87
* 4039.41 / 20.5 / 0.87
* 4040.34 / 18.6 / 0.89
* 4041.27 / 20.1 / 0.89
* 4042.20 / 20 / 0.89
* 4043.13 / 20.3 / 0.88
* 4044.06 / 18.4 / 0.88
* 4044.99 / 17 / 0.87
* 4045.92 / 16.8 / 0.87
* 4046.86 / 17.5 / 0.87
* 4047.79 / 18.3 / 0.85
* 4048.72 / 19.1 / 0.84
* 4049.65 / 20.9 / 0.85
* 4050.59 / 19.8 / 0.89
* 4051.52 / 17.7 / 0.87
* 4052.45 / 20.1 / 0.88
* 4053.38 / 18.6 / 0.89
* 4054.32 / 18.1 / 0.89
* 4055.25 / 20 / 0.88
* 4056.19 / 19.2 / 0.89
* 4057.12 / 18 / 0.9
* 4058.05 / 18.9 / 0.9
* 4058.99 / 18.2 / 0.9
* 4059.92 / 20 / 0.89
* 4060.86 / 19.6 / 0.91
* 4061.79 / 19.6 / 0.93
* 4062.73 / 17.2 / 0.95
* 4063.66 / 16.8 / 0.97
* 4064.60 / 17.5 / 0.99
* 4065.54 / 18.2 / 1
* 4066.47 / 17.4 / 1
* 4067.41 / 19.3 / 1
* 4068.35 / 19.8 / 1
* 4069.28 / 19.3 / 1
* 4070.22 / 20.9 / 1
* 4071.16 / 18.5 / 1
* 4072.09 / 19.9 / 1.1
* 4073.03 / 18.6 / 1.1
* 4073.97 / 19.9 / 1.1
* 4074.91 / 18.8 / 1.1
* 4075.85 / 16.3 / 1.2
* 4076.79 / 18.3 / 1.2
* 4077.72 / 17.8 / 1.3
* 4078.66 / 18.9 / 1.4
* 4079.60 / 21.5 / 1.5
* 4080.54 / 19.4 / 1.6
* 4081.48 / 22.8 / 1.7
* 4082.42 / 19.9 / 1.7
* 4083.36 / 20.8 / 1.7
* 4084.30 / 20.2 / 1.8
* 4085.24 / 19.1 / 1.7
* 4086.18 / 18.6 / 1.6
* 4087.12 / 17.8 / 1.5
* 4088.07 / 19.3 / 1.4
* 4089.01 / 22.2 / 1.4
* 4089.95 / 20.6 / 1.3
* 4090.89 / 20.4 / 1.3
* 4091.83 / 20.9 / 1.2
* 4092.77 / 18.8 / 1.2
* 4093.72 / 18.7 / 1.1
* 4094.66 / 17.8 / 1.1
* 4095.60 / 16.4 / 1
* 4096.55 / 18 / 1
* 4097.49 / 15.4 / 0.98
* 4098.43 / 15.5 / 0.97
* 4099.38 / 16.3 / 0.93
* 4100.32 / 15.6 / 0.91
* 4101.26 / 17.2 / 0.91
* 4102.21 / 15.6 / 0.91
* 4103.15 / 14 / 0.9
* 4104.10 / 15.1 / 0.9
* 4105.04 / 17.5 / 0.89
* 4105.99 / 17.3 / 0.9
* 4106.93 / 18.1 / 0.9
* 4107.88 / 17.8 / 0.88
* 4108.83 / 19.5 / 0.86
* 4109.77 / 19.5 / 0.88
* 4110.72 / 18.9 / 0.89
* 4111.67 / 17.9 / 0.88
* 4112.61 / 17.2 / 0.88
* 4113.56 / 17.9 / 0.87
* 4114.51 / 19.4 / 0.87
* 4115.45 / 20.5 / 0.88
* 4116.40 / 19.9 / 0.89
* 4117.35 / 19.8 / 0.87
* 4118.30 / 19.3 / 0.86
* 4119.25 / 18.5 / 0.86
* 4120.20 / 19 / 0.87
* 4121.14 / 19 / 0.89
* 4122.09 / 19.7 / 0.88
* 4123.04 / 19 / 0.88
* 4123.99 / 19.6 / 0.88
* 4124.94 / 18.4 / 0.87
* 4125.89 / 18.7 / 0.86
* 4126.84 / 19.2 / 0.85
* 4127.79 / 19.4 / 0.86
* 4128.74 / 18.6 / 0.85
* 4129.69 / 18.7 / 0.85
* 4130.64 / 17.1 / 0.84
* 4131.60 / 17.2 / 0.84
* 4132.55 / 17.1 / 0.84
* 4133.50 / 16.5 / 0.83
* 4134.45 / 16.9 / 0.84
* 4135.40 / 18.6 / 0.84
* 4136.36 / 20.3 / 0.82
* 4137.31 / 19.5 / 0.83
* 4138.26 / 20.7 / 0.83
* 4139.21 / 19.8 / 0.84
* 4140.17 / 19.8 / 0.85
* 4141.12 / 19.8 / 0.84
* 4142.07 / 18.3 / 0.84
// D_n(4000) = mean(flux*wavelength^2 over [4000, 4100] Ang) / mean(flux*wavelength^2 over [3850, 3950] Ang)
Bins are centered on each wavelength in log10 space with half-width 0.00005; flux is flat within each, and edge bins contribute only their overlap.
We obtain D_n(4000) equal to 1.7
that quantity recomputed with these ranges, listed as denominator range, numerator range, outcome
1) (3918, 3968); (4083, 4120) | 1.73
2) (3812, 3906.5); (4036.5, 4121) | 1.82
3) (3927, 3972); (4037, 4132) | 1.85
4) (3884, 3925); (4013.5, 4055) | 1.55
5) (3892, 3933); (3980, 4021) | 1.53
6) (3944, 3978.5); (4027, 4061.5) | 1.64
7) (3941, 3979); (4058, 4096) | 1.68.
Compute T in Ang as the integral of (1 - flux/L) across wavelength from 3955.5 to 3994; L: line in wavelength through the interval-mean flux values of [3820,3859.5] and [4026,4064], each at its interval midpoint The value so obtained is 6.2 Ang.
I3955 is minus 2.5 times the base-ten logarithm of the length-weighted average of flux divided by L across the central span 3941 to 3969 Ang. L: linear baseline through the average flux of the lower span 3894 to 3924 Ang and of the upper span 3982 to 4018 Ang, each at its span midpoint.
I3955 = 0.27 mag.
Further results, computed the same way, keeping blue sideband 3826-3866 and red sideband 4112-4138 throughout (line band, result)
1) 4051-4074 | -0.119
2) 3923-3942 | 0.385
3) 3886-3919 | -0.120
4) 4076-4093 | -0.133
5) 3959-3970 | 0.412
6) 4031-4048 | -0.163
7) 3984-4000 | -0.199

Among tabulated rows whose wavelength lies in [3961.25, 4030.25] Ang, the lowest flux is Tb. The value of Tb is 5.3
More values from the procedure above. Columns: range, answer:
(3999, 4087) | 16.3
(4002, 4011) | 16.6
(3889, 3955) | 4.84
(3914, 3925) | 11.6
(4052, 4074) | 16.8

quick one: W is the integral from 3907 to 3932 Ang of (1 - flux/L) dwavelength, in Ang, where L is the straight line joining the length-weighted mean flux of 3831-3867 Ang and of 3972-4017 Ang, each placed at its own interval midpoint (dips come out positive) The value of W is 2.0 Ang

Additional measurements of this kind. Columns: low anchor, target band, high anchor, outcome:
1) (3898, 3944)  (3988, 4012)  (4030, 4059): -3.0 Ang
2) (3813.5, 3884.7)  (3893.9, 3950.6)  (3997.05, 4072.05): 8.0 Ang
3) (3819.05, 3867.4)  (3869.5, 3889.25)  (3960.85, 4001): -0.4 Ang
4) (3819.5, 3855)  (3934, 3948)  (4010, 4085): 4.0 Ang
